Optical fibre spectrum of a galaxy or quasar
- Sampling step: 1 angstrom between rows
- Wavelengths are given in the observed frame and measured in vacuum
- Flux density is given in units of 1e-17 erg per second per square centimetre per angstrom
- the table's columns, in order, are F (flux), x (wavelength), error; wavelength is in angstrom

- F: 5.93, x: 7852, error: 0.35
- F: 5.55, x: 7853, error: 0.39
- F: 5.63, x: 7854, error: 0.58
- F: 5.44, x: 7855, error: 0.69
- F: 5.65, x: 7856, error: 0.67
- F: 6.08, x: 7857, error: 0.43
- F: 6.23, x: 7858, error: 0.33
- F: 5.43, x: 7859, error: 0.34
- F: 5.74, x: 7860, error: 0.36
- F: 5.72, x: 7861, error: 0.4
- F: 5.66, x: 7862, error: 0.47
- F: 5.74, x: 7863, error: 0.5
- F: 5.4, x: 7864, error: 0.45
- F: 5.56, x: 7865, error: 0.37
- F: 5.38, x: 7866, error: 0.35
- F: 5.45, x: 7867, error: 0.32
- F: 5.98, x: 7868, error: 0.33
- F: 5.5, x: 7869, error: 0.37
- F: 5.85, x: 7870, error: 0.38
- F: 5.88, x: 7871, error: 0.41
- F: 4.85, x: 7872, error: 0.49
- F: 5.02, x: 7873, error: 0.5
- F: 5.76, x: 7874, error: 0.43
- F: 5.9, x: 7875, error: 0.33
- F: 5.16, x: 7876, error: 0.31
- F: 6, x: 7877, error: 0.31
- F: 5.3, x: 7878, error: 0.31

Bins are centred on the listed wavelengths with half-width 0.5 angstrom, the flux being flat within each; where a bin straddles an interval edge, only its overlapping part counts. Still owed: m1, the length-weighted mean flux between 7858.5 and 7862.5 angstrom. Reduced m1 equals 5.64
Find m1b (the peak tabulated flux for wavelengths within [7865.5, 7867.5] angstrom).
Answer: 5.45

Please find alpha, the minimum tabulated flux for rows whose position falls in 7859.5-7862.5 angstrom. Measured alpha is 5.66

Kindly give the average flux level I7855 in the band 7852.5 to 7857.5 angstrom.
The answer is 5.67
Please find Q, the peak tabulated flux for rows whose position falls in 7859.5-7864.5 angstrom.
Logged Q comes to 5.74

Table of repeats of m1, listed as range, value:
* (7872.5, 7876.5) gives 5.46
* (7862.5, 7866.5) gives 5.52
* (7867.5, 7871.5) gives 5.8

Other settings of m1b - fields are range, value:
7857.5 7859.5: 6.23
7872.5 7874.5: 5.76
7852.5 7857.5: 6.08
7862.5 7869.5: 5.98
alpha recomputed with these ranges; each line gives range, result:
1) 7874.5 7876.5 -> 5.16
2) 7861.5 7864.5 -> 5.4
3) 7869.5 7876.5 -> 4.85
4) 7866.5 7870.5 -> 5.45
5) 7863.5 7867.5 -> 5.38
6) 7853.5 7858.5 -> 5.44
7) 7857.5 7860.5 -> 5.43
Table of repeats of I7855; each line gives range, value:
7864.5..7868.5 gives 5.59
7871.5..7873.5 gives 4.93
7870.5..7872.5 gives 5.37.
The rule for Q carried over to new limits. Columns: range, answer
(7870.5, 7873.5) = 5.88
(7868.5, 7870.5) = 5.85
